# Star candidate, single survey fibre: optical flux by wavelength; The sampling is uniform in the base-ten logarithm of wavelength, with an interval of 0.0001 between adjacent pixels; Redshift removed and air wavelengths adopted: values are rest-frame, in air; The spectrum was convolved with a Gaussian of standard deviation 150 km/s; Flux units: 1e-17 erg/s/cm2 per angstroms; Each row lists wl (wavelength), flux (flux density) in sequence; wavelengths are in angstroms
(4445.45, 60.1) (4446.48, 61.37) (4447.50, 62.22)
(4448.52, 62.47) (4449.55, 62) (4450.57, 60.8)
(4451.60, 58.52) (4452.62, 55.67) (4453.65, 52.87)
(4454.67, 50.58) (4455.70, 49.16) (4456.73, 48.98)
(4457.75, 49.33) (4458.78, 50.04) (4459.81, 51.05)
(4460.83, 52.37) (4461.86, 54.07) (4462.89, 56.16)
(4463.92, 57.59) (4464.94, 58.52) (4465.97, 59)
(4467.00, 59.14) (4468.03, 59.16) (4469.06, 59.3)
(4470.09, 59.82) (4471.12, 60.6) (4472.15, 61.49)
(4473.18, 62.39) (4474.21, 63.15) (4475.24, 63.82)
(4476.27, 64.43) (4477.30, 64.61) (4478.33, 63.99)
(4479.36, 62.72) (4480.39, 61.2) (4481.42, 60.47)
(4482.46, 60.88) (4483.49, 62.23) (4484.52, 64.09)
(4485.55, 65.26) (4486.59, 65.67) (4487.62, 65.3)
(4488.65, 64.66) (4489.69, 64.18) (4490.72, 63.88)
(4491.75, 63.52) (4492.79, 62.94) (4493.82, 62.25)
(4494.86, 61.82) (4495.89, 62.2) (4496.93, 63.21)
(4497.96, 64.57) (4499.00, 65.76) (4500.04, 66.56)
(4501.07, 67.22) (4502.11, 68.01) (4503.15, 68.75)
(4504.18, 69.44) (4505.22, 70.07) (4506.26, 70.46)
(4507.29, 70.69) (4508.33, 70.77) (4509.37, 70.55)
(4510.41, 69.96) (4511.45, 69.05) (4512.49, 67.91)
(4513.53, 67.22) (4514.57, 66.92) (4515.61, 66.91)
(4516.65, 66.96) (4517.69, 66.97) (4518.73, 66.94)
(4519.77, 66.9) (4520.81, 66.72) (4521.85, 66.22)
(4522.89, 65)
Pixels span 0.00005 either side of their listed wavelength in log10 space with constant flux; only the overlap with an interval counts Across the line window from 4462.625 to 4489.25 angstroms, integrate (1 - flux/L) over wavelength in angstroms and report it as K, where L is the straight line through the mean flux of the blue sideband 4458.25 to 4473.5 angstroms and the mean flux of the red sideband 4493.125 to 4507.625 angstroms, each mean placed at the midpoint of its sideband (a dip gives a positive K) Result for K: -0.8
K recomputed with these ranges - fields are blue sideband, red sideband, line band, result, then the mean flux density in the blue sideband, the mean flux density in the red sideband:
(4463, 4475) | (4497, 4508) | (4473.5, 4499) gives 0.3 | 60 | 68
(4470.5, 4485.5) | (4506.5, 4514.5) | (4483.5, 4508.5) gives 0.2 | 62.7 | 69.3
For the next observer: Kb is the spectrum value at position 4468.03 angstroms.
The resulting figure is 59.16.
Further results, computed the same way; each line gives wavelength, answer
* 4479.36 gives 62.72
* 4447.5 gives 62.22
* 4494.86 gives 61.82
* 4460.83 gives 52.37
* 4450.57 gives 60.8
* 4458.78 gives 50.04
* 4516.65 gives 66.96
